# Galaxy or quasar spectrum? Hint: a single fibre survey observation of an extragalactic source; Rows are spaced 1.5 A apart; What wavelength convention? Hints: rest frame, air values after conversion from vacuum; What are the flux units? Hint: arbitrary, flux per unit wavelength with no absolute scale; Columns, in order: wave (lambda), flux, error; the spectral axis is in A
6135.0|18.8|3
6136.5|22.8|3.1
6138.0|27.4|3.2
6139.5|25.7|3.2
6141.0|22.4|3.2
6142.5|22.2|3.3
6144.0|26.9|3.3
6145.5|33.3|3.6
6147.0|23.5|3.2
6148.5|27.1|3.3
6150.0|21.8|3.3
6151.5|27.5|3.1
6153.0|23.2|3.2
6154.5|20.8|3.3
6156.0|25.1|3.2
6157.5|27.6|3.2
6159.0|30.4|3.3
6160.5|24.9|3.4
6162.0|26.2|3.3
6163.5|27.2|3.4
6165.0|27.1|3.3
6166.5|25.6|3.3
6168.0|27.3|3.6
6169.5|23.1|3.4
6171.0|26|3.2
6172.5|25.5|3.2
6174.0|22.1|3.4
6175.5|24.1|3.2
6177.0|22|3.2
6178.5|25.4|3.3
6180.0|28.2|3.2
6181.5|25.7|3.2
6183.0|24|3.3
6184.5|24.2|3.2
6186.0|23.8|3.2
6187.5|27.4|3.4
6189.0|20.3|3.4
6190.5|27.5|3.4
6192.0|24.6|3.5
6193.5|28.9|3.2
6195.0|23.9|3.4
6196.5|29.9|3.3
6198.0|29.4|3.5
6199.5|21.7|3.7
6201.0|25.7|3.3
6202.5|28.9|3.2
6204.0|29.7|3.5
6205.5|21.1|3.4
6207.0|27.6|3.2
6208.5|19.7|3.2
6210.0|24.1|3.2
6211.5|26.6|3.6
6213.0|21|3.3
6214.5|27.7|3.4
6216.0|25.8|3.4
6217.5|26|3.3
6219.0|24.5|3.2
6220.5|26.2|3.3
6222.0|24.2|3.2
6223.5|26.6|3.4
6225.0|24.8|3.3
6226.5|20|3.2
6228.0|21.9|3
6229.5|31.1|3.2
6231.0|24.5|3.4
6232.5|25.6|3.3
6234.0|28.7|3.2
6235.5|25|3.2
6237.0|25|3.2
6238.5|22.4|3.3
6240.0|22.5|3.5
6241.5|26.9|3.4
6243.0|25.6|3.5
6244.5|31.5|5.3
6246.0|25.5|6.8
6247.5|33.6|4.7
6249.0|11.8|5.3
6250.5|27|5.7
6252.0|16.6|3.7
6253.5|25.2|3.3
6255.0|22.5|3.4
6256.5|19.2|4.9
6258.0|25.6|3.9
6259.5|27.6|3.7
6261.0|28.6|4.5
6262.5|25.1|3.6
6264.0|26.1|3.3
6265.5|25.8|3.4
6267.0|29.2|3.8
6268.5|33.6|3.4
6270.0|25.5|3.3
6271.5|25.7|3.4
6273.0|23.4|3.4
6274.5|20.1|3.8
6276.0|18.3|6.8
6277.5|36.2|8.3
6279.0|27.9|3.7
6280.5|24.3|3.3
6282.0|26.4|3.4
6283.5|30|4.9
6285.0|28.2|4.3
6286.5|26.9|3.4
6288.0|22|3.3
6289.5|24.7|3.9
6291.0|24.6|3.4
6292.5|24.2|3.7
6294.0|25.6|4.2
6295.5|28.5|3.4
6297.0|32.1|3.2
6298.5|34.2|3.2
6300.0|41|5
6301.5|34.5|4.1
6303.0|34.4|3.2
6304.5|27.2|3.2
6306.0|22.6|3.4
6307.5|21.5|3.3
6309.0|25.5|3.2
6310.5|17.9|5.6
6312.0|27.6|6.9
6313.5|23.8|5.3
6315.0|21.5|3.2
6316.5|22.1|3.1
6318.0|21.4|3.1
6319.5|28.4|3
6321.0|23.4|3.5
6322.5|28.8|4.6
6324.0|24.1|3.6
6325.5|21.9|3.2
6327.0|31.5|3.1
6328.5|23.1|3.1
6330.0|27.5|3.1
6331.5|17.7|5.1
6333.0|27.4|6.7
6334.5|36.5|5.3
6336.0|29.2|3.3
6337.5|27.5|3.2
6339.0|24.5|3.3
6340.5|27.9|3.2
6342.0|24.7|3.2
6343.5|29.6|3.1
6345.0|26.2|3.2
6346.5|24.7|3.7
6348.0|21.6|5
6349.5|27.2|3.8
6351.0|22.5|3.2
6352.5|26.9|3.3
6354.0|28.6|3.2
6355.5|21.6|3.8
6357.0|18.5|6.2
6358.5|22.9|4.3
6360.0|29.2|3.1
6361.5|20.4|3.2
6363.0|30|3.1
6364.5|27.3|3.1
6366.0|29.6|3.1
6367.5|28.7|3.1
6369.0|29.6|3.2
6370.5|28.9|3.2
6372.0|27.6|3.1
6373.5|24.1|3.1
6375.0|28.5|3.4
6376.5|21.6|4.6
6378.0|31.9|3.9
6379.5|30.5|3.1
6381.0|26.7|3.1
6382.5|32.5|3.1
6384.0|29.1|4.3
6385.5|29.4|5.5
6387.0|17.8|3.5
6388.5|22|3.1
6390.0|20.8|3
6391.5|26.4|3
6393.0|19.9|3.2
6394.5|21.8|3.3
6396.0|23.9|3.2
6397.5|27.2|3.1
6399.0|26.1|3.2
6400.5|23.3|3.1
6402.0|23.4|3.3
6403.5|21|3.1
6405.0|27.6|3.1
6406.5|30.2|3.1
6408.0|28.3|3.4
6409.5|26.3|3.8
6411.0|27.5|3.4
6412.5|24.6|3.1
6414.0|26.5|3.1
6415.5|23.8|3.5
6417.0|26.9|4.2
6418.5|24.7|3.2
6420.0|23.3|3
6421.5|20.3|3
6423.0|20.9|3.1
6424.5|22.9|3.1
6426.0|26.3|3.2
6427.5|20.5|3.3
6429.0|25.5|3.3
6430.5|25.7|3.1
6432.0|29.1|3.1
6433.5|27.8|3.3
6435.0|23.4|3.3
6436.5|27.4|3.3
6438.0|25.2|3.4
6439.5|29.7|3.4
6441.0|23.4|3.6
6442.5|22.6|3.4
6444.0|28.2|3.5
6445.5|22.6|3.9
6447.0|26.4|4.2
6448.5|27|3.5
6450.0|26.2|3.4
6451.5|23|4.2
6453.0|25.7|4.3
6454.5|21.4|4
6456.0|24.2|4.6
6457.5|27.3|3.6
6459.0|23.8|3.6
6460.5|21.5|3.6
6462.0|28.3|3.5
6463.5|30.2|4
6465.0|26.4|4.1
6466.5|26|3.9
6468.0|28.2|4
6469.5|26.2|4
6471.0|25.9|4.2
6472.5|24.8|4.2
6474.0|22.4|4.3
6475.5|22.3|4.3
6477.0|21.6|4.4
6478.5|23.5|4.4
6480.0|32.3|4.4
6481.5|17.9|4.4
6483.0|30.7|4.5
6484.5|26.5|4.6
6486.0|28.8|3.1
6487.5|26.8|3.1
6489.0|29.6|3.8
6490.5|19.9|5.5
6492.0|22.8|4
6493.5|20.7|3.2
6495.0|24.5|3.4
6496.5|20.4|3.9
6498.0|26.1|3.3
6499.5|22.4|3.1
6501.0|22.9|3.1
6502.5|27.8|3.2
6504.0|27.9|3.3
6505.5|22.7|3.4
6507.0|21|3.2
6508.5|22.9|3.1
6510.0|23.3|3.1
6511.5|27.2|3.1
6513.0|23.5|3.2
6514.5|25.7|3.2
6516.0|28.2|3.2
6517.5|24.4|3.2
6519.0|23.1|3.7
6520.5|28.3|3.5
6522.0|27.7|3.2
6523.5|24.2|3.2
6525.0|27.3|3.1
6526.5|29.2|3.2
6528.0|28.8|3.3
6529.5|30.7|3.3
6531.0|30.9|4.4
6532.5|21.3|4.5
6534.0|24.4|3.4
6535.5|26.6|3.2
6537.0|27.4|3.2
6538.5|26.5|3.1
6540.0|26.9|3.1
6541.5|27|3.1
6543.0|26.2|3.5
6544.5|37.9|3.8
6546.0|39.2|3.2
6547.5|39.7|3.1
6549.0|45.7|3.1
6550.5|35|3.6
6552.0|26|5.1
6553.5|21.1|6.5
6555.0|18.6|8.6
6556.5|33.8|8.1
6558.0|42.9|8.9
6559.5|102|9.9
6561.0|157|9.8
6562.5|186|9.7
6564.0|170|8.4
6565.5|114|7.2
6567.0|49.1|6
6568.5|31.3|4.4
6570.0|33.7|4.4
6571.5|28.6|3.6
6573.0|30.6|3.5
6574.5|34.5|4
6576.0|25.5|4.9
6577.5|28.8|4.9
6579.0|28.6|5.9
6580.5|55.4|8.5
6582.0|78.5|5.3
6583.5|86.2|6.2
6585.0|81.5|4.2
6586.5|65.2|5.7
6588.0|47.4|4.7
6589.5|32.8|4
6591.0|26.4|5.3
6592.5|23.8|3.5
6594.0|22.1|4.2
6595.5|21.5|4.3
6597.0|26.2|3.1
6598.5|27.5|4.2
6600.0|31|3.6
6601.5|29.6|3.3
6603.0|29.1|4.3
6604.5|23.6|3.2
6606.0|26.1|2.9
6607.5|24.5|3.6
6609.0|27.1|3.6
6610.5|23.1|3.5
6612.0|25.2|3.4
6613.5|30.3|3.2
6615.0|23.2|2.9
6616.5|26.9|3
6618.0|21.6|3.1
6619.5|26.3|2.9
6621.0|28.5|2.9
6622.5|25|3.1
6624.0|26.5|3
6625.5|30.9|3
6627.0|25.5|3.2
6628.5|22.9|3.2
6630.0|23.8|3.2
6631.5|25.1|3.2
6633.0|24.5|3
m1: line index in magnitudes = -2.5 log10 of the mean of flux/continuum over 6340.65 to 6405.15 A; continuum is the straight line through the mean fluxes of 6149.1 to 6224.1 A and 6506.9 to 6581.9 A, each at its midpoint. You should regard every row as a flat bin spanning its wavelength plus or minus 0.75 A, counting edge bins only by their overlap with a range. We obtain 0.30 mag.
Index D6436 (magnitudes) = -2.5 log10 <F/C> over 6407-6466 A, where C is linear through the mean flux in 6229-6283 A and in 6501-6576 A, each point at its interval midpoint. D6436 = 0.359 mag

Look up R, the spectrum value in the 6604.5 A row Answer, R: 23.6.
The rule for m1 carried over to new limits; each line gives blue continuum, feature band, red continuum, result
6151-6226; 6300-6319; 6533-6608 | 0.24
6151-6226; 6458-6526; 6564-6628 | 0.34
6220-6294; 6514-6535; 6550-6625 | 0.47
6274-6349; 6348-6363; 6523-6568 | 0.26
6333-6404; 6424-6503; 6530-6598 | 0.40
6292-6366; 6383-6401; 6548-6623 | 0.27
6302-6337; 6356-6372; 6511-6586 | 0.11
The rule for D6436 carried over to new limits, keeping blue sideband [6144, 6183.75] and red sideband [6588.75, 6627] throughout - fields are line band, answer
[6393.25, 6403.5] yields 0.09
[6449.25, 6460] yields 0.07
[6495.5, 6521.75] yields 0.07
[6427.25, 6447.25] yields 0.02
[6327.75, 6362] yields 0.02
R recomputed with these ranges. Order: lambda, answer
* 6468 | 28.2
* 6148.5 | 27.1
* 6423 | 20.9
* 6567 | 49.1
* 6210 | 24.1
